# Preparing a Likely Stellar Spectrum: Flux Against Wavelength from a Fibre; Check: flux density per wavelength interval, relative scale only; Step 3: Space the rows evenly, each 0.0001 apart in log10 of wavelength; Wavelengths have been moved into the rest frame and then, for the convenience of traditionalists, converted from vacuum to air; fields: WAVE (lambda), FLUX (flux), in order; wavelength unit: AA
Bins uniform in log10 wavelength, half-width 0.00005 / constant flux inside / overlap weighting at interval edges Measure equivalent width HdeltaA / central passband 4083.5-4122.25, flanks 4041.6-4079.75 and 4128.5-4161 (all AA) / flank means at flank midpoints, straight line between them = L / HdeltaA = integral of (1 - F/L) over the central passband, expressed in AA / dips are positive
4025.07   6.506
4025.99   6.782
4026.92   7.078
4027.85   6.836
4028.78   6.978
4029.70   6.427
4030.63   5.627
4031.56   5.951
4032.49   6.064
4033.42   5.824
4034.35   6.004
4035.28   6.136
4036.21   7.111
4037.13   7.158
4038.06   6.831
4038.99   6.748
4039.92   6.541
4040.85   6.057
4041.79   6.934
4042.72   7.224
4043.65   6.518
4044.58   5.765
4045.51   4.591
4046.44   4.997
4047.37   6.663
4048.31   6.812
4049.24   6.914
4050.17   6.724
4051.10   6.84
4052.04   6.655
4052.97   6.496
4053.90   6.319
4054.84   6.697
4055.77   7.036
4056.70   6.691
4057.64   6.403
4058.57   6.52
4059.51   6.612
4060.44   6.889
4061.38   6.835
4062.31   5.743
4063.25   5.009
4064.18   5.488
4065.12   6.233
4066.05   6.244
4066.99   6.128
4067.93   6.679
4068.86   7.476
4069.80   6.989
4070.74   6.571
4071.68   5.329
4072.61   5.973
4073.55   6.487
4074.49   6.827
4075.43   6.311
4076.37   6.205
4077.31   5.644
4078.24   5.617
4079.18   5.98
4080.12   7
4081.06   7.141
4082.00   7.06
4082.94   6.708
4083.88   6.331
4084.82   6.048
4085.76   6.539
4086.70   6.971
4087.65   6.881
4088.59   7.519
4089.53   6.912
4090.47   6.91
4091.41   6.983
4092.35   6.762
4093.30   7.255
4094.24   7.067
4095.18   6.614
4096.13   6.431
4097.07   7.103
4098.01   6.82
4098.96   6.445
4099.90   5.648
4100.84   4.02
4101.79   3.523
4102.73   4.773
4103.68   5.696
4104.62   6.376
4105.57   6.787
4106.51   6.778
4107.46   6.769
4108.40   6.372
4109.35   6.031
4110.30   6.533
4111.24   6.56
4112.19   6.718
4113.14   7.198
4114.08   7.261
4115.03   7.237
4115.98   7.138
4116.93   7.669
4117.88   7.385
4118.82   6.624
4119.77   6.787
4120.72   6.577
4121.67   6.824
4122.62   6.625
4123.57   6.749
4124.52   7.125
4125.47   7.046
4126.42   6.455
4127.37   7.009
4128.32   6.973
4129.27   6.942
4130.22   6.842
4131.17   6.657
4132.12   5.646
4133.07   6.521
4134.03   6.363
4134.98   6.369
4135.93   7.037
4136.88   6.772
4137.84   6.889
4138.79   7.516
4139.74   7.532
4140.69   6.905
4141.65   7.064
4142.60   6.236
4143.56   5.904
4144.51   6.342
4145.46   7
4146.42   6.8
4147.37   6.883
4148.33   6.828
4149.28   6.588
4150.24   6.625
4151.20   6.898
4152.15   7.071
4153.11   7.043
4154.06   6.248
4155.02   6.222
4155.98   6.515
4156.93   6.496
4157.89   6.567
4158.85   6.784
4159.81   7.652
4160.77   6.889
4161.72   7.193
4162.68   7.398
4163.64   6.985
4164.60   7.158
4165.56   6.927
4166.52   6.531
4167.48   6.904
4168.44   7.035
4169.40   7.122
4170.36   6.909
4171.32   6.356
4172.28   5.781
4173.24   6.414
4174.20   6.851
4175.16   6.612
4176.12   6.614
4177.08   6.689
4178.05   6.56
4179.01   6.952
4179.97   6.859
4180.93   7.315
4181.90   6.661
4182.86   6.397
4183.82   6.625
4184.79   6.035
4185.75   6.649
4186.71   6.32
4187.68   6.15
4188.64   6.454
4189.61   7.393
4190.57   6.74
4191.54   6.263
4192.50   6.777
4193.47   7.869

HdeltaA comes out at -0.1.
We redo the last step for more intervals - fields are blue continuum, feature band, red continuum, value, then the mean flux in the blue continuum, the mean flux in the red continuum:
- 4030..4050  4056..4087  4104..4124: 0.6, 6.31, 6.8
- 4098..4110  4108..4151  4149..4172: -3.5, 5.82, 6.83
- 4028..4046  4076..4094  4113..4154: -0.2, 6.35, 6.83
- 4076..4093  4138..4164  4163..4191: -0.6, 6.63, 6.69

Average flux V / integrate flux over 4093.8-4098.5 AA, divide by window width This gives 6.8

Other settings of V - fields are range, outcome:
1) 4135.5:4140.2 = 7.15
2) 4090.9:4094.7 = 7.01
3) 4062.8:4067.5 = 5.83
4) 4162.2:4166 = 7.11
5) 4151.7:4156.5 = 6.62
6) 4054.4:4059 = 6.68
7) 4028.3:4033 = 6.21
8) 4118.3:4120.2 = 6.75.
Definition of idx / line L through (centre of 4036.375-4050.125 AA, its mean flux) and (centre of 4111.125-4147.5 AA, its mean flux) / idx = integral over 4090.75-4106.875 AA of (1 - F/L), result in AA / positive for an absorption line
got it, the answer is 1.2 AA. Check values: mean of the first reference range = 6.44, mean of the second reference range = 6.83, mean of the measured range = 6.19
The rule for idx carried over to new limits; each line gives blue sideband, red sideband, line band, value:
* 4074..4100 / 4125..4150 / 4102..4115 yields 0.5 AA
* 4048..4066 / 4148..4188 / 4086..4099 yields -0.7 AA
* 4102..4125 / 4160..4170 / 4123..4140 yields 0.0 AA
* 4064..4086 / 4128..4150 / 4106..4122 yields -0.6 AA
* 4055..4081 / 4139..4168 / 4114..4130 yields -0.8 AA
